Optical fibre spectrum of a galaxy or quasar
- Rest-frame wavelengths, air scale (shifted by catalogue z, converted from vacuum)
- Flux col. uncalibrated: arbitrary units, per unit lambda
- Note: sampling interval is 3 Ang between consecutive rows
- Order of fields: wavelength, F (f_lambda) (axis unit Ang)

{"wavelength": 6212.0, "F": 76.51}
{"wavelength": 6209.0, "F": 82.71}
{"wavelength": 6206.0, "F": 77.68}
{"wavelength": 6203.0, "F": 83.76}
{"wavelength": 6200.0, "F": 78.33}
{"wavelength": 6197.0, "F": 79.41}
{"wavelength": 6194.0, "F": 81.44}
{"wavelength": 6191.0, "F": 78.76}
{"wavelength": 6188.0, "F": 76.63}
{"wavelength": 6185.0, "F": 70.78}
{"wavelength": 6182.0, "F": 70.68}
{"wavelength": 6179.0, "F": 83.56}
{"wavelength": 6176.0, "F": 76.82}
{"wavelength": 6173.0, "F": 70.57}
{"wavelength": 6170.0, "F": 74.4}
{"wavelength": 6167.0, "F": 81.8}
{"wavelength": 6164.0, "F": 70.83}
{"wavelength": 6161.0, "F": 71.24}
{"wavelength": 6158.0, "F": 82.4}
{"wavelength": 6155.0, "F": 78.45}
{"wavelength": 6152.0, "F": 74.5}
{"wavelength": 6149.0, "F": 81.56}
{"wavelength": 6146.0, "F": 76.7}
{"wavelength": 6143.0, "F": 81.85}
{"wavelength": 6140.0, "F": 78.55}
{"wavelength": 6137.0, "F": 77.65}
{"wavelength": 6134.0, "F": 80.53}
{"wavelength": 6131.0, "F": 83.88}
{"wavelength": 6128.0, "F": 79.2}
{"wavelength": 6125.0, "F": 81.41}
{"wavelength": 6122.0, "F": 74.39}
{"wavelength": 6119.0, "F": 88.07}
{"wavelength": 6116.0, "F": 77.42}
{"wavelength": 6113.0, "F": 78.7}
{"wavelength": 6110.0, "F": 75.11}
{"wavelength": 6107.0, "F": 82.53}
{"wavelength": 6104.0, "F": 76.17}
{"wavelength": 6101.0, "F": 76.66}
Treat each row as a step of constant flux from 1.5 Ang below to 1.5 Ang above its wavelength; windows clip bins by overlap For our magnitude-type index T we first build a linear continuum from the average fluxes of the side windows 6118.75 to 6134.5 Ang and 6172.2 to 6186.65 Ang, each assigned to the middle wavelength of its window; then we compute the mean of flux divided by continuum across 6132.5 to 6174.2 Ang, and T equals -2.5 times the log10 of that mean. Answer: 0.01 mag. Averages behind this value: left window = 80.8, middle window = 77.3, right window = 74.7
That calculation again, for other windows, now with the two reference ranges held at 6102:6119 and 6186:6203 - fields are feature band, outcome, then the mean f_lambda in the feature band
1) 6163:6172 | 0.05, 75.7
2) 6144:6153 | 0.01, 78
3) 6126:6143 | -0.02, 80.2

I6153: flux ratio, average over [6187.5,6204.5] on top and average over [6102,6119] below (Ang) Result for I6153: 1.01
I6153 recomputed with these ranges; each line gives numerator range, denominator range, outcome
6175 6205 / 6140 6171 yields 1.01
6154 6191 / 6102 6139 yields 0.95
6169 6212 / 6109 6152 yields 0.98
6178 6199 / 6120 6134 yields 0.96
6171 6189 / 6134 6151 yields 0.94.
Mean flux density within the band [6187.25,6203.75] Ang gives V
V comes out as 79.7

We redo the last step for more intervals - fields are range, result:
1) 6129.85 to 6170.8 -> 78.2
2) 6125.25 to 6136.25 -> 81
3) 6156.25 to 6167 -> 75.9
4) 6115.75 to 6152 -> 80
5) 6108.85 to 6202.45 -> 78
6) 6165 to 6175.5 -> 75.5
